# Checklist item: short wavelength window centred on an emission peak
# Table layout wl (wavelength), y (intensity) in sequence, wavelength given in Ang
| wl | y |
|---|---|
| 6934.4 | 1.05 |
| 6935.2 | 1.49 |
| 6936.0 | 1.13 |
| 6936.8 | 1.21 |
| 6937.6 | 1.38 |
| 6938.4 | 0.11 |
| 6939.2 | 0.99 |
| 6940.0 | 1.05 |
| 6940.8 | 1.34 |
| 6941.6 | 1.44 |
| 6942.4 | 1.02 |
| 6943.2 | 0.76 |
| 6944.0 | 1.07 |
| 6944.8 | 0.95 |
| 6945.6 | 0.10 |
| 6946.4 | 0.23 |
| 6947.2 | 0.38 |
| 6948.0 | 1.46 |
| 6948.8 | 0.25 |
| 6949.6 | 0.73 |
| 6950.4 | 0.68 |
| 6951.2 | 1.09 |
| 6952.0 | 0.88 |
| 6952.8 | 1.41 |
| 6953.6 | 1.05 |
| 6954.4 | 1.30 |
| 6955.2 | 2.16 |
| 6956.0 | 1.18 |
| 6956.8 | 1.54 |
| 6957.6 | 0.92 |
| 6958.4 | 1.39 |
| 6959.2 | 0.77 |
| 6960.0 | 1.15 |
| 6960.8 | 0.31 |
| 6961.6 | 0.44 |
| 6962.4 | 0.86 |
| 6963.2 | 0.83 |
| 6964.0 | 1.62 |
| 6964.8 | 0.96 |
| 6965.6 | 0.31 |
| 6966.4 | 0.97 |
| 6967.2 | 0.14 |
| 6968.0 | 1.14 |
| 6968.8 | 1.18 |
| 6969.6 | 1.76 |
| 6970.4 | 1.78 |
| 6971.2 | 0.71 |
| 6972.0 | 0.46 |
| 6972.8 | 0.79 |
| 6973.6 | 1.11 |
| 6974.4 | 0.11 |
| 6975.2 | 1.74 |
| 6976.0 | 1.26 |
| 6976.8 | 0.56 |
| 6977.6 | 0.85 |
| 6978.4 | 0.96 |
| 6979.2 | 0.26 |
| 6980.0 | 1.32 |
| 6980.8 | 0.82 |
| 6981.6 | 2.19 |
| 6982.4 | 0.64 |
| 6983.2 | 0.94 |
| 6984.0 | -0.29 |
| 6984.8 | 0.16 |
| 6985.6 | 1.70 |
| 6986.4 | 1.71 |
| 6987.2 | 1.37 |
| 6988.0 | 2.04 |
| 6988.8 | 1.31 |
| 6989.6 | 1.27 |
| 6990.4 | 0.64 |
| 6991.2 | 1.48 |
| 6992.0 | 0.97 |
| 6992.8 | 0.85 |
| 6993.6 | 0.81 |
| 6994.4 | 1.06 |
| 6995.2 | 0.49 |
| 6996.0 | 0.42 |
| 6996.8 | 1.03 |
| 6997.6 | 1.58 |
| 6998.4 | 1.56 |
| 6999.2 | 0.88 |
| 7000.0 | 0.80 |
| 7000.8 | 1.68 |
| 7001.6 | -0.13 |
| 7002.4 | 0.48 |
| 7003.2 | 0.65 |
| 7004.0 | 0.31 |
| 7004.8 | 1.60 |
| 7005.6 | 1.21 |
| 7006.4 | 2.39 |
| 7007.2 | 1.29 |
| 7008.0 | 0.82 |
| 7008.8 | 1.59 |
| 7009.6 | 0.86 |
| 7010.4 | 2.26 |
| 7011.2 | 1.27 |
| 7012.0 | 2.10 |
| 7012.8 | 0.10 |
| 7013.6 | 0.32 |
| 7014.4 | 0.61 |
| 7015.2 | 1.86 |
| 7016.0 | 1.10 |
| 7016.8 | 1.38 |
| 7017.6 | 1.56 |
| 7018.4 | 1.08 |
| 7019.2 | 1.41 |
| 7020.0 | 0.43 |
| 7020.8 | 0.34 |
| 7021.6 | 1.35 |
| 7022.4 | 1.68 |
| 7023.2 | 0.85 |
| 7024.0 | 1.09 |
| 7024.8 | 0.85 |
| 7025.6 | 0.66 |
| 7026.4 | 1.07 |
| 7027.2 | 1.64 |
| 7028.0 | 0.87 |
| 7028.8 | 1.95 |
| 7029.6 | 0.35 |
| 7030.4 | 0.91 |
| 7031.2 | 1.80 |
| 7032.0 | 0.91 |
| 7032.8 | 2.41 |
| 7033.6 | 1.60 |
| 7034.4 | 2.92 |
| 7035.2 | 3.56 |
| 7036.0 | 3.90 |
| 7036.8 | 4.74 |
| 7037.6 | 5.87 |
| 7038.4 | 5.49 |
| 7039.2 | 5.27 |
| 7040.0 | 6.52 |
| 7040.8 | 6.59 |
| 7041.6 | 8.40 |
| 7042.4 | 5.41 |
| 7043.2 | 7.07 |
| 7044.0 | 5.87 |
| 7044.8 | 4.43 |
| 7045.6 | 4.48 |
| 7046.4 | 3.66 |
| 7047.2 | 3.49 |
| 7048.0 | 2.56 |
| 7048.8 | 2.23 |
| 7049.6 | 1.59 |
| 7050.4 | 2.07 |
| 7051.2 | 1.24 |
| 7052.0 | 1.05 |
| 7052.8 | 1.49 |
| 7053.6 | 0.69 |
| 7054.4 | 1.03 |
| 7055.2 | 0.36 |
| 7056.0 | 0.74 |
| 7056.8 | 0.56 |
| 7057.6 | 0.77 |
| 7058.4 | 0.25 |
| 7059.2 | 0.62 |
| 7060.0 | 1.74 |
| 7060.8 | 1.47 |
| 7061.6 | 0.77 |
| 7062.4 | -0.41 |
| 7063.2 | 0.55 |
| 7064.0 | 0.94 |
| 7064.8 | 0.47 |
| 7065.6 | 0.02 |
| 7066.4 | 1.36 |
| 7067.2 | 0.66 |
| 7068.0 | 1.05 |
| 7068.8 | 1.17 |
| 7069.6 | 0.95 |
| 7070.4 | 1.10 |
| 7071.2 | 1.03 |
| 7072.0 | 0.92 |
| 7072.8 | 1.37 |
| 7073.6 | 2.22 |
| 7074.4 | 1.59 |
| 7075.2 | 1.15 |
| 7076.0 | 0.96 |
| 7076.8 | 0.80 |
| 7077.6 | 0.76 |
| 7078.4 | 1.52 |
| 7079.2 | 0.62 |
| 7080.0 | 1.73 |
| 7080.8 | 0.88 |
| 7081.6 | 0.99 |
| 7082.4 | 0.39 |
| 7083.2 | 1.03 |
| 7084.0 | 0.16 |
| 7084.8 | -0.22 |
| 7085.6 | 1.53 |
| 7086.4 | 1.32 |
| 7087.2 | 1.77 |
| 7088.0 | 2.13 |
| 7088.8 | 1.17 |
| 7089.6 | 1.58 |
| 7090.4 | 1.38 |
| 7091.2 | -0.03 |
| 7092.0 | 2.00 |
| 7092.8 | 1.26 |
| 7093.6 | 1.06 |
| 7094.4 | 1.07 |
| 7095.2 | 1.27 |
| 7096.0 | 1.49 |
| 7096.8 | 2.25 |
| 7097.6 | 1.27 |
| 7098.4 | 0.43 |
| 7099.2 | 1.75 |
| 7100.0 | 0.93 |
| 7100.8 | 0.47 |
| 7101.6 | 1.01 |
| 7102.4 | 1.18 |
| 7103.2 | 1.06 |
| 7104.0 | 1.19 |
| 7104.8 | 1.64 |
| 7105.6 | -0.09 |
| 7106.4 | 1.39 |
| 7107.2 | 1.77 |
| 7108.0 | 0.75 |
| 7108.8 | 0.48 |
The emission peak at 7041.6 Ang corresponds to [O II]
